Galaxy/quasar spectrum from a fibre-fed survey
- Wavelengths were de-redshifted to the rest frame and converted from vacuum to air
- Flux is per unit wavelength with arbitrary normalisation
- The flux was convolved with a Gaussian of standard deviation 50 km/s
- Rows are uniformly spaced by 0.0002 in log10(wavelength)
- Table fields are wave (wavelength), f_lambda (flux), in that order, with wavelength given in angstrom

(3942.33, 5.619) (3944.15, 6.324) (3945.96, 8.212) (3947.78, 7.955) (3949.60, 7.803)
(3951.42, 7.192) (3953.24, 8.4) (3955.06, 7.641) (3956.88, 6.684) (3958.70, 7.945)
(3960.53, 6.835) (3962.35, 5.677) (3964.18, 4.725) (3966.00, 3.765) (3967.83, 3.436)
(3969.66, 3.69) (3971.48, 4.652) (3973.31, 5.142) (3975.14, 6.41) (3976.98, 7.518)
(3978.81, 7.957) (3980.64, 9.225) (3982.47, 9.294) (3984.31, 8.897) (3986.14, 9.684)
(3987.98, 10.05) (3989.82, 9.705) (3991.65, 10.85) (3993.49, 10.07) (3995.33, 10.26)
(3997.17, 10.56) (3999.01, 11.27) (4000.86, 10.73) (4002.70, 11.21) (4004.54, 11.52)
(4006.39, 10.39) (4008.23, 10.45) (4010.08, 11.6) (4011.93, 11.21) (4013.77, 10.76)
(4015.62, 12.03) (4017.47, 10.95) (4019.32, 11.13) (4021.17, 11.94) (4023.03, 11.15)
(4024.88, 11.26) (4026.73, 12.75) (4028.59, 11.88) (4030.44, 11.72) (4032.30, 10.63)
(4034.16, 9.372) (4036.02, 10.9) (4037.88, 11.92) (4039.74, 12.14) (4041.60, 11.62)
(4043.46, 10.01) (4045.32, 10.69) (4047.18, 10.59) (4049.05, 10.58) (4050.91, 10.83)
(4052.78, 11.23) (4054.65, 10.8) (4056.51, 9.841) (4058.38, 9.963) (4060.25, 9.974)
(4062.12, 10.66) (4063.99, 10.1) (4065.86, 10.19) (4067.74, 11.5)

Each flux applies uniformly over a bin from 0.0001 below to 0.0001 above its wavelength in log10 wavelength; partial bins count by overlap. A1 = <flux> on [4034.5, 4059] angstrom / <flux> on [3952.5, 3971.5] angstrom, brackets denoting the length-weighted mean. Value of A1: 1.9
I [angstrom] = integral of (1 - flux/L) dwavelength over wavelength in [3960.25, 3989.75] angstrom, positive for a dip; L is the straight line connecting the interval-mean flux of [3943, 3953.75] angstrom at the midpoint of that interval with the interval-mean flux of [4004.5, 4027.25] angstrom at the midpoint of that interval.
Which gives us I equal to 7.66 angstrom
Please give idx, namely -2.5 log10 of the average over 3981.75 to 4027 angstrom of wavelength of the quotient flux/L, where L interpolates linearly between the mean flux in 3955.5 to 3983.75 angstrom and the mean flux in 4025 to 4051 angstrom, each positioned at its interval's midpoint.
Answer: -0.23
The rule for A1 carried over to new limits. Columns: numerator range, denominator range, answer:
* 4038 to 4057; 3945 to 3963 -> 1.46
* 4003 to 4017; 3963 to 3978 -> 2.25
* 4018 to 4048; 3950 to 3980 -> 1.82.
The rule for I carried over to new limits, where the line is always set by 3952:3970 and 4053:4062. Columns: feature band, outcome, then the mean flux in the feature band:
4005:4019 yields -4.80 angstrom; 11.1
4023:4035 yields -3.04 angstrom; 11.3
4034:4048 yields -2.14 angstrom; 11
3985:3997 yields -4.59 angstrom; 10.1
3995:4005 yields -4.18 angstrom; 10.9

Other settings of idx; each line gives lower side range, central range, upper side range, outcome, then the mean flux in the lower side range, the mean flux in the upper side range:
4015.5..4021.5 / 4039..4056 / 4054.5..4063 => -0.04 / 11.4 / 10.2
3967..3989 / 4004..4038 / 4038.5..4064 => -0.21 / 7.19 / 10.7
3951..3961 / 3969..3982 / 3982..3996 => 0.34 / 7.49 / 9.86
